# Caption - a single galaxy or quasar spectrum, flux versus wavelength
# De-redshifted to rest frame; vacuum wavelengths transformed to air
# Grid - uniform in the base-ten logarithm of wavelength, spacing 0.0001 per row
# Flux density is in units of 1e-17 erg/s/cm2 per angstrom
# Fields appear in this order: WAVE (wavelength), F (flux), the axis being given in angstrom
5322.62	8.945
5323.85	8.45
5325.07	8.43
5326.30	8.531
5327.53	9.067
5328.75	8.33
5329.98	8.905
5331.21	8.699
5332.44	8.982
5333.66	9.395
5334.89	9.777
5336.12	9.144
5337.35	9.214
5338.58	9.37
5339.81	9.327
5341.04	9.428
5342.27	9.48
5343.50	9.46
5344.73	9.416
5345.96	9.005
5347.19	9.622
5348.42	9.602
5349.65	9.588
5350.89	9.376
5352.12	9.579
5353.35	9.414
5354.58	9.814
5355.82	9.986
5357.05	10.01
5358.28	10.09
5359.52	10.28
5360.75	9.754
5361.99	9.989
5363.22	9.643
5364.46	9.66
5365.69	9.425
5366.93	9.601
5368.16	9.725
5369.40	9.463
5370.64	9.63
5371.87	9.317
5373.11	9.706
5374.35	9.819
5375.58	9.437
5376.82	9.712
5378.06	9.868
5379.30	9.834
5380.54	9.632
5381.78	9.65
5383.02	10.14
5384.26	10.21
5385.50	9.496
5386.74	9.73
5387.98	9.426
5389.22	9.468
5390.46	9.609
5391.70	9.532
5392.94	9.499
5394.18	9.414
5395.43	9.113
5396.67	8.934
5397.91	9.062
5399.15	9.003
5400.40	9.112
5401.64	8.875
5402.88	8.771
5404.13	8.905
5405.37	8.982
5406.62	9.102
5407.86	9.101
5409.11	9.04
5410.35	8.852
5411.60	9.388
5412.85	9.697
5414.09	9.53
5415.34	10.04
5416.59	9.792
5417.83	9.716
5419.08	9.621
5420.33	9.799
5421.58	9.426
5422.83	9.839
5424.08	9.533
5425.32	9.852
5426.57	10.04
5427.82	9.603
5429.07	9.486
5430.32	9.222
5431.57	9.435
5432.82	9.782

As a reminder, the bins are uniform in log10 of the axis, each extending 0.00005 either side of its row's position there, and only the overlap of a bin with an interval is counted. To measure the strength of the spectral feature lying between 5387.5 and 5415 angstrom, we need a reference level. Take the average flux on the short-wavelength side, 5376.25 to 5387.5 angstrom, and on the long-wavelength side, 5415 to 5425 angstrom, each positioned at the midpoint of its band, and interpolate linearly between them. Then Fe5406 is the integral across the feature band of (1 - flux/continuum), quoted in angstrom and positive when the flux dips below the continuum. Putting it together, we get 1.6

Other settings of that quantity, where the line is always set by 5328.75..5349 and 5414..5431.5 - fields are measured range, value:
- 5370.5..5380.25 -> -0.2 angstrom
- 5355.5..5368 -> -0.6 angstrom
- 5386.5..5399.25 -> 0.2 angstrom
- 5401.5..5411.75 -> 0.6 angstrom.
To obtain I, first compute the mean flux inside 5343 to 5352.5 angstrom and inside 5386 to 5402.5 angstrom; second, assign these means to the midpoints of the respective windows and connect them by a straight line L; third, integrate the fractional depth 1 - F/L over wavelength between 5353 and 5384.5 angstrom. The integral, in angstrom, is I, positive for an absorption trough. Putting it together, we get -1.3 angstrom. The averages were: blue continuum 9.45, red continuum 9.29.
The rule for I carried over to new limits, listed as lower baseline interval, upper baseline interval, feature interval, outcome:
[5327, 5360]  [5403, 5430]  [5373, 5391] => -0.51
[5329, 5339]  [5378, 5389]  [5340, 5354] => -0.21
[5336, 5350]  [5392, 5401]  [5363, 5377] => -0.46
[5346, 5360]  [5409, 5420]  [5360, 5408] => 0.80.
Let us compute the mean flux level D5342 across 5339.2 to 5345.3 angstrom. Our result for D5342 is 9.42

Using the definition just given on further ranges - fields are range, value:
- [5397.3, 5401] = 9.05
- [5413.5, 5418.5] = 9.77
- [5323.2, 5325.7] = 8.44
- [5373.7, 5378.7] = 9.71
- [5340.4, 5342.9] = 9.45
